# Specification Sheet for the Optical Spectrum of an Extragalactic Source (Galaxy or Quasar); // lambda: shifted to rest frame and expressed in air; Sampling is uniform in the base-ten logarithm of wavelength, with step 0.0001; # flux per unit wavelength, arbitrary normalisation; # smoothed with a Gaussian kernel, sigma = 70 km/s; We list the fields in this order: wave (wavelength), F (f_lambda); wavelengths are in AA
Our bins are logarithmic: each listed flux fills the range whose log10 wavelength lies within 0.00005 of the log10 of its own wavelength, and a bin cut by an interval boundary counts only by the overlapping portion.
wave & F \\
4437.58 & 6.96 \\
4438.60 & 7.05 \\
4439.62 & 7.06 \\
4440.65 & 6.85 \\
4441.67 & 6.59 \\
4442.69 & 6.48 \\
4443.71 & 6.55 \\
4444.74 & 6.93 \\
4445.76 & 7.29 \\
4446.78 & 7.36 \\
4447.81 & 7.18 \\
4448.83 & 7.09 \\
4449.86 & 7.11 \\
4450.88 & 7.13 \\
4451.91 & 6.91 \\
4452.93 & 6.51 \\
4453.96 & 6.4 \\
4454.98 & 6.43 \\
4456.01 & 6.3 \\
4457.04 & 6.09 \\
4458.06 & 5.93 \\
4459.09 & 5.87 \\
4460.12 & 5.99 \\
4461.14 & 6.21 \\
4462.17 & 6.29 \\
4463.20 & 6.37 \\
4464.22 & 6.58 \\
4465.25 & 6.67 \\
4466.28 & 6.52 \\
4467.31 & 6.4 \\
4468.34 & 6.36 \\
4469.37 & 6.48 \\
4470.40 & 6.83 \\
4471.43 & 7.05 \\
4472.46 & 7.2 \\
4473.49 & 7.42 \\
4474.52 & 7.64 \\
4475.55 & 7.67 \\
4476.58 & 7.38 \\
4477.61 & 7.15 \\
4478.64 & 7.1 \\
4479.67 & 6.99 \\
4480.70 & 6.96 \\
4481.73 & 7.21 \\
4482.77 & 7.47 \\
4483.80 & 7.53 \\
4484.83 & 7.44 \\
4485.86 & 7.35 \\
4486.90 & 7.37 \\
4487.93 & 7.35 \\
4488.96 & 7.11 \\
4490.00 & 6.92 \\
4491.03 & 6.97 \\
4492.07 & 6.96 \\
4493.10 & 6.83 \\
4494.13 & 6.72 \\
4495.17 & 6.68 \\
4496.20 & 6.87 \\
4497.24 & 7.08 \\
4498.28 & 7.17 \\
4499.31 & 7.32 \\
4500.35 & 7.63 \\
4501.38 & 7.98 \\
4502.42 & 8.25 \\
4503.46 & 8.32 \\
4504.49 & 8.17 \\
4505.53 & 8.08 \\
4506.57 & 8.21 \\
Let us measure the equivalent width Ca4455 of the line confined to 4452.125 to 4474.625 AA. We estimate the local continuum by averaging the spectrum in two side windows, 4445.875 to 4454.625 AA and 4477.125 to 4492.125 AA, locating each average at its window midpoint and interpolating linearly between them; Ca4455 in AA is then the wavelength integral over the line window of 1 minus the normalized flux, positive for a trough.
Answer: 1.7 AA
